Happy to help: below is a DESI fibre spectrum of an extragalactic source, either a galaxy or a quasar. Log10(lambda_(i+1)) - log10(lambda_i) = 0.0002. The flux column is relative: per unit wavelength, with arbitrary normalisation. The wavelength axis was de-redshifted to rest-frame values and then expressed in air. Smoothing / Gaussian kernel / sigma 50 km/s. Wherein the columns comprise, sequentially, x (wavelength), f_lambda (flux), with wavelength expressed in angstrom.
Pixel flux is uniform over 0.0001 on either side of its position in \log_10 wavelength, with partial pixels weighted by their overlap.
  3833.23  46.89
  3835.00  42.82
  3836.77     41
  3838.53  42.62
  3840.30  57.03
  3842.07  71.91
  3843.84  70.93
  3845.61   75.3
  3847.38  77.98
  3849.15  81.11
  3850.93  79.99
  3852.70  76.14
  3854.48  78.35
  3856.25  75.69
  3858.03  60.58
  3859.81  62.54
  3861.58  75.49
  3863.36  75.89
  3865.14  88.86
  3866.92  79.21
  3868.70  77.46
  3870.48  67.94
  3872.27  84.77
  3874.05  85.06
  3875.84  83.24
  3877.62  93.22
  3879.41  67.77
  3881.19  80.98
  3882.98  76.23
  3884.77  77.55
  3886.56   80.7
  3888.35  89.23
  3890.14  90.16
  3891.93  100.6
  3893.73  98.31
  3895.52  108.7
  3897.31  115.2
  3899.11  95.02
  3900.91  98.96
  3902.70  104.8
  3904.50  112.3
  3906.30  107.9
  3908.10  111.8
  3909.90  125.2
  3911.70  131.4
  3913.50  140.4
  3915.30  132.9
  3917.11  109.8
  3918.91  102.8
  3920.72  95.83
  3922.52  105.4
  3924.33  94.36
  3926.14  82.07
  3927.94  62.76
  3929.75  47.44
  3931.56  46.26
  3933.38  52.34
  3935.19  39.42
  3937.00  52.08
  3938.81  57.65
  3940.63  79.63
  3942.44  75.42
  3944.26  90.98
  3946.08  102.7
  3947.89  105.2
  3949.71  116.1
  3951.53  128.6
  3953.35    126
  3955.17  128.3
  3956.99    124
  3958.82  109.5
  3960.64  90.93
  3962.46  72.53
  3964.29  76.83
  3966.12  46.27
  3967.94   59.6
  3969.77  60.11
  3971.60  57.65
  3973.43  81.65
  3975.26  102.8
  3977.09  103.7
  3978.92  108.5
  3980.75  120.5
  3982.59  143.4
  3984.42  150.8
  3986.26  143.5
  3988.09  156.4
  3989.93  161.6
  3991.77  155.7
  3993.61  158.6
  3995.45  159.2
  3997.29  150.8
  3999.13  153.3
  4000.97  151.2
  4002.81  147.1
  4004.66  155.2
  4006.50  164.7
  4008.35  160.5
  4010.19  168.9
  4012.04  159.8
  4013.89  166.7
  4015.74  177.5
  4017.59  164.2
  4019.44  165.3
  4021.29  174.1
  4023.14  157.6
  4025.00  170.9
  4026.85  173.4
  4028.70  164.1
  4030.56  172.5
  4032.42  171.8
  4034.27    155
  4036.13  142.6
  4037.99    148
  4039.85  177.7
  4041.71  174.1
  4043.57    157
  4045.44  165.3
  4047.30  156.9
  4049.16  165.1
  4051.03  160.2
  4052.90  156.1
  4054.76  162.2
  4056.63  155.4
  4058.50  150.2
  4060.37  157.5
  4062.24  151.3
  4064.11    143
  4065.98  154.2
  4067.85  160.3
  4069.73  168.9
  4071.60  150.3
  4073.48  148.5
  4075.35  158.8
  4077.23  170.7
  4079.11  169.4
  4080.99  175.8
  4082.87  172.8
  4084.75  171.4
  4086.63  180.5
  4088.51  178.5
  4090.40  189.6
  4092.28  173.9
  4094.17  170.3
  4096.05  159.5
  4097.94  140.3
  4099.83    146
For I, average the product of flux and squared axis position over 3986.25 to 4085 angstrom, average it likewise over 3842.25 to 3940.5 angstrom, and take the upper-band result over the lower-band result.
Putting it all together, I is 2.01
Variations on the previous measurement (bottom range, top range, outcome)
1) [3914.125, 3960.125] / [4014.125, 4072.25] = 1.87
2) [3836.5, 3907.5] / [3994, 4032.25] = 2.13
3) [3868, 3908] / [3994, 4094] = 1.93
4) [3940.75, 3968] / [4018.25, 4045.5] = 1.75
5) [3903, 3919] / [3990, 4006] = 1.35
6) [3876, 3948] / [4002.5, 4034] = 1.93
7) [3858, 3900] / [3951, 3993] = 1.36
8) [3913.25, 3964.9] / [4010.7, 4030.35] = 1.92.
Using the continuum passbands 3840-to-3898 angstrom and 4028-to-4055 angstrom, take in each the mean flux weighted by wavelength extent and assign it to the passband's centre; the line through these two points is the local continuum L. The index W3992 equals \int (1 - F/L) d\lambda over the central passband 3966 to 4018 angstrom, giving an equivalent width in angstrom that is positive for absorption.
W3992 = 1.7 angstrom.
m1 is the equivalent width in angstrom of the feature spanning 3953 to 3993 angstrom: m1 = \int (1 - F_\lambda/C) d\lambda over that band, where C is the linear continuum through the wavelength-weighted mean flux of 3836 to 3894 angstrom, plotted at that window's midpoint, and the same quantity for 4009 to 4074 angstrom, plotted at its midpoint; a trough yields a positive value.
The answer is 6.4 angstrom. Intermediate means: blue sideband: 76.4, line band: 108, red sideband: 161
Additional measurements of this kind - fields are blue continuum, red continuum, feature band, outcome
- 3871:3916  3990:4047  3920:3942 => 9.30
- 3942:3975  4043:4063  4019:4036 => -3.16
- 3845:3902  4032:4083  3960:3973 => 5.91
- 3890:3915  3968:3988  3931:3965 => 6.28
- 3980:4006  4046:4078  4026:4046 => -1.16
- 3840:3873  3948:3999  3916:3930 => 1.06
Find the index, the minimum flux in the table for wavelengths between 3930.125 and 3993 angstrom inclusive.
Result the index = 39.42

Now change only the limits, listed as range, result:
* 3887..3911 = 89.23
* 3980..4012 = 120.5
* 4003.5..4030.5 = 155.2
